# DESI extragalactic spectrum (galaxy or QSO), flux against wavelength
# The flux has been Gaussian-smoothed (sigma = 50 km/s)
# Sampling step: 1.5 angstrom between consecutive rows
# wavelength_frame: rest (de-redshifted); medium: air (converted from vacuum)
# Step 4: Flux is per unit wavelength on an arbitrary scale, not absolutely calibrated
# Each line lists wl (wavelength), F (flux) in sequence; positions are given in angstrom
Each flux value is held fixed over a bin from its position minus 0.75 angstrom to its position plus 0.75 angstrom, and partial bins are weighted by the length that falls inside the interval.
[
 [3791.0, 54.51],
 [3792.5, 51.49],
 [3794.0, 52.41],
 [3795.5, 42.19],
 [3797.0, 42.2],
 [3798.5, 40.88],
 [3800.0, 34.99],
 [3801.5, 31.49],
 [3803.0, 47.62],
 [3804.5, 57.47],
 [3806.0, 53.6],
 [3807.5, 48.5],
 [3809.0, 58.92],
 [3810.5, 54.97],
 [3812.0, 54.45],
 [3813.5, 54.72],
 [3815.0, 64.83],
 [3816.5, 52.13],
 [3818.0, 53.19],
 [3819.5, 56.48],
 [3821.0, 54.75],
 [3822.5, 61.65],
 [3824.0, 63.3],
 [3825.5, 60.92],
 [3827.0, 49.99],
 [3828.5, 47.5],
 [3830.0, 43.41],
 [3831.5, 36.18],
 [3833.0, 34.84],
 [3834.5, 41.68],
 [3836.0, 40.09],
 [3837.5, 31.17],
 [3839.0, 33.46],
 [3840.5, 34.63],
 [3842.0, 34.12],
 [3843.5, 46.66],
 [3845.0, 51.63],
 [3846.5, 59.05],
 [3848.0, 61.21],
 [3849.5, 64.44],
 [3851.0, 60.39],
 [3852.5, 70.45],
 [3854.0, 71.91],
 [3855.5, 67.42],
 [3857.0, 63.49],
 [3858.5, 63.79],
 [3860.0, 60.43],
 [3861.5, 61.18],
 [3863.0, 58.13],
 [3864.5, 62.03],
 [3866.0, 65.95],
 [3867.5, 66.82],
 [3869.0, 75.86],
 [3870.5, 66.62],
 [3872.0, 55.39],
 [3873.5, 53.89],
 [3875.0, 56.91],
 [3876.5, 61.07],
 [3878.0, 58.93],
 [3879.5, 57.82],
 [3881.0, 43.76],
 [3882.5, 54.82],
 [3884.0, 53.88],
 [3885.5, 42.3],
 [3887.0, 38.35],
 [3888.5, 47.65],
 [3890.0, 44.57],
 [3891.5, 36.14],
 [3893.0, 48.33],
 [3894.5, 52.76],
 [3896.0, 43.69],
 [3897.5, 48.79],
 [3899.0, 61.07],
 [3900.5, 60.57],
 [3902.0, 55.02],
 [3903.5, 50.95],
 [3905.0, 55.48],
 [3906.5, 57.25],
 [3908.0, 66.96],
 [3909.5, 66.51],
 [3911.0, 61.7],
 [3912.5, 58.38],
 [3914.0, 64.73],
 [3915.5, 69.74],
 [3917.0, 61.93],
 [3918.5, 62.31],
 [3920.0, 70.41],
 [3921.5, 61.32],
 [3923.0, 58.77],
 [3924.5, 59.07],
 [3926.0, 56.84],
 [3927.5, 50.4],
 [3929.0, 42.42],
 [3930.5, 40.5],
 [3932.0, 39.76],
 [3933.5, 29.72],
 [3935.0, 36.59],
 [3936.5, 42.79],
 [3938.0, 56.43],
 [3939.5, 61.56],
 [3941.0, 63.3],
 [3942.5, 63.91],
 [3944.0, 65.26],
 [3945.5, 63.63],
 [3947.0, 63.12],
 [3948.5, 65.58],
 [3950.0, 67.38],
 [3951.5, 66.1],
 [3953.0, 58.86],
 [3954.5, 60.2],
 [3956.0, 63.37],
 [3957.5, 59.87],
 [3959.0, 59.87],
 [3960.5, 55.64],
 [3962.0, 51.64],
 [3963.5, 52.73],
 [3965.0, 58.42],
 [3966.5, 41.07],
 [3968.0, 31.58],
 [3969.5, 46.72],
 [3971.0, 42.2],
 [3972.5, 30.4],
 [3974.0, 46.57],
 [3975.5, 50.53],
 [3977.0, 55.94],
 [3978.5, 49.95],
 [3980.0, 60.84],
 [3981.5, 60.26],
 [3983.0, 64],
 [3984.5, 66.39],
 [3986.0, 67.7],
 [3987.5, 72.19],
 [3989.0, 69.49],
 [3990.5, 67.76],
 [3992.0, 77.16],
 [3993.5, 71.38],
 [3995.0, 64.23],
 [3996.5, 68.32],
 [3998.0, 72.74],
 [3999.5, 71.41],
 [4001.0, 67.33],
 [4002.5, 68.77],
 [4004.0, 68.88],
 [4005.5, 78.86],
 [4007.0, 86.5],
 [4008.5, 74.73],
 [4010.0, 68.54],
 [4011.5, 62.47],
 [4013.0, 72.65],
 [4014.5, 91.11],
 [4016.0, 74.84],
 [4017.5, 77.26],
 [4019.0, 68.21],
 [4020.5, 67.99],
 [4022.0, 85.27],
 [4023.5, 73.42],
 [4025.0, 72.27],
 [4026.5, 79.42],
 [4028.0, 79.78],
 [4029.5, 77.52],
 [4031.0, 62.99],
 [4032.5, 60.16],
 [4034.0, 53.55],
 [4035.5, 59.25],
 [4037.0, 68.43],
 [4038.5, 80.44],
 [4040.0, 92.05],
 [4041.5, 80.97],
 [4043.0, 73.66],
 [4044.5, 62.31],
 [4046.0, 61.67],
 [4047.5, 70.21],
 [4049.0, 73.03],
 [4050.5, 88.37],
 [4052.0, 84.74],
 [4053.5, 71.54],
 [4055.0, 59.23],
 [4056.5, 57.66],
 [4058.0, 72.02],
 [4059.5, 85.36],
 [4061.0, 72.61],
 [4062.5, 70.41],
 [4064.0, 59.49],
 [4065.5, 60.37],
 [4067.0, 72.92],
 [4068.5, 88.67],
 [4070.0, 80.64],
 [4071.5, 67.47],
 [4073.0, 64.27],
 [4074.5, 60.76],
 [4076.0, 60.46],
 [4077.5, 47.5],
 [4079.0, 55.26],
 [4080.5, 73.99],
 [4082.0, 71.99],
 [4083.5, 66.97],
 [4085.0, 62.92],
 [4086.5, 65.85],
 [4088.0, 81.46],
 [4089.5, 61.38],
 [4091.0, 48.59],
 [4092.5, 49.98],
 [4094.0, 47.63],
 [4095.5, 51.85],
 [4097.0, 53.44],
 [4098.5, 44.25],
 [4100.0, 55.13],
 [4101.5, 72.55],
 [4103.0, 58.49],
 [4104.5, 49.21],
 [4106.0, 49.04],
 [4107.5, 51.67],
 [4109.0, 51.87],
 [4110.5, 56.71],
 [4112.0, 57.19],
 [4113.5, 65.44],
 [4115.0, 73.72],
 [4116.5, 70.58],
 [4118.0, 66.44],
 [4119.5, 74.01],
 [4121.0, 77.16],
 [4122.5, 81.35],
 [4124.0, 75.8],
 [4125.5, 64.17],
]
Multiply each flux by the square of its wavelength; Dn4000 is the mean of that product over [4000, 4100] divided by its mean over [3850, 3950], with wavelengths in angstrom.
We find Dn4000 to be 1.3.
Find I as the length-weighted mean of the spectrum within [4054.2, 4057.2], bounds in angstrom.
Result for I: 58.7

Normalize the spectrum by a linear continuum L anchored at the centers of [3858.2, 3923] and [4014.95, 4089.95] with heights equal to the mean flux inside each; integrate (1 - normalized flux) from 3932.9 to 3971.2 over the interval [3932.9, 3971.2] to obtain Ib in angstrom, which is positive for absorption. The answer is 4.4 angstrom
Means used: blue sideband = 57.3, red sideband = 70.5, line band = 55.2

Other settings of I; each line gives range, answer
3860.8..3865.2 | 60.4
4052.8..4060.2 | 69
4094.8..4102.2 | 55.4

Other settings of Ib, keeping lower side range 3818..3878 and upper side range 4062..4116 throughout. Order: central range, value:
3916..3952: 0.7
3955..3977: 3.2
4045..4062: -3.3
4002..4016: -3.7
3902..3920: -1.5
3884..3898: 2.8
